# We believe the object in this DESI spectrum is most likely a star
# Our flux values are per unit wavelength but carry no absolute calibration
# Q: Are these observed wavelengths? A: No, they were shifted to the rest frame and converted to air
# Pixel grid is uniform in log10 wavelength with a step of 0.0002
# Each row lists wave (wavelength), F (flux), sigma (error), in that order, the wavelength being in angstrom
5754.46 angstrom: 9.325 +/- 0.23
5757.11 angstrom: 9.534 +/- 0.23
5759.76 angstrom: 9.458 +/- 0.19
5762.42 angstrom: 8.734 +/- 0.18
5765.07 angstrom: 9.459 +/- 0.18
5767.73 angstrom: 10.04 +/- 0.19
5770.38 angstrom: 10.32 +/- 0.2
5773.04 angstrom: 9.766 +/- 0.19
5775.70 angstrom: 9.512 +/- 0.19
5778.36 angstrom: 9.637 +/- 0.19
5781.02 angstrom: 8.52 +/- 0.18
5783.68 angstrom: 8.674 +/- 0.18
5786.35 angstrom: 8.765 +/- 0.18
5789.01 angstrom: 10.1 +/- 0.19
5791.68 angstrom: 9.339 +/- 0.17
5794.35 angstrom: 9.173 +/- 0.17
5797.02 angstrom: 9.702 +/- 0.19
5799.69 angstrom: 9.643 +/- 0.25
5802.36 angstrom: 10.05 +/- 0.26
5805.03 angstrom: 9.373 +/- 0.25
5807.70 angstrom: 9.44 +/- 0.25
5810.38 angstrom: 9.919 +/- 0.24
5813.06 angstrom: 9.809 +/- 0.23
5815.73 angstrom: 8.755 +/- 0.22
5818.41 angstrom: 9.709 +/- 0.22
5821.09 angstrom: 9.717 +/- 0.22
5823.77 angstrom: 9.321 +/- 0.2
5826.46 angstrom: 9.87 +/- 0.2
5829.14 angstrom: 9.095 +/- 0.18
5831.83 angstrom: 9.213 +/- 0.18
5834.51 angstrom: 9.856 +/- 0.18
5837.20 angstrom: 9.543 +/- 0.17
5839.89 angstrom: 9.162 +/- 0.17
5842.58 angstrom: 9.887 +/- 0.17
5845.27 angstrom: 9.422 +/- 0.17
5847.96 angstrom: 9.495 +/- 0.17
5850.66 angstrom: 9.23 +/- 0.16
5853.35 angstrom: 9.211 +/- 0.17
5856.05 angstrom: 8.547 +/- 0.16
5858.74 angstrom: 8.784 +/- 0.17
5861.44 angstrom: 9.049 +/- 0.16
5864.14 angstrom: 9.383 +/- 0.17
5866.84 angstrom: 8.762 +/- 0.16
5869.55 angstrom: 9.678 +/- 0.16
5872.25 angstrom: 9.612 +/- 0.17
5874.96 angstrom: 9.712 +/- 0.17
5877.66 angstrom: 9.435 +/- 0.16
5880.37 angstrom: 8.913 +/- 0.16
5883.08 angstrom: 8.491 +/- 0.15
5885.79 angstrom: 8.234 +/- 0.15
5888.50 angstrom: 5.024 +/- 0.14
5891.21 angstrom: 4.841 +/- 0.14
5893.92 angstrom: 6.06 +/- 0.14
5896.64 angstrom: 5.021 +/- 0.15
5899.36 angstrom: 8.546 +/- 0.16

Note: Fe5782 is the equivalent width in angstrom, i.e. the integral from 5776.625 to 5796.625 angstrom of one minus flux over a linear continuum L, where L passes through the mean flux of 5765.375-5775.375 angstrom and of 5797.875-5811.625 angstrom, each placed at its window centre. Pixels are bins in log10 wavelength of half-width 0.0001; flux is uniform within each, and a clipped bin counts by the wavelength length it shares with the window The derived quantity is 1.24 angstrom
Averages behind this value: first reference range 9.93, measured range 9.2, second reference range 9.69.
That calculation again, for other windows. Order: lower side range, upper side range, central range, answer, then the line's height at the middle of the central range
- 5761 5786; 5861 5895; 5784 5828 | -2.4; 9.03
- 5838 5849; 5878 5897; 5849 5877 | -3.1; 8.34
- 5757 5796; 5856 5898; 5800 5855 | -4.9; 8.73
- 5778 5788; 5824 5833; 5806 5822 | -0.6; 9.22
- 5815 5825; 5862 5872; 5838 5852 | -0.1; 9.35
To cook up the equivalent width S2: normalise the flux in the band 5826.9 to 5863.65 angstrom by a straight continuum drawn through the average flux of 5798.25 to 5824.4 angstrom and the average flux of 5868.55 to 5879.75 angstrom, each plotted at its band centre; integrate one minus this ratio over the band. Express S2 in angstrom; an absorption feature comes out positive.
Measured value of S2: 1.1 angstrom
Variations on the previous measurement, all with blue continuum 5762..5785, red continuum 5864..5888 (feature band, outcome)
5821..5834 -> -0.4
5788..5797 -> -0.2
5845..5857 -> -0.1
